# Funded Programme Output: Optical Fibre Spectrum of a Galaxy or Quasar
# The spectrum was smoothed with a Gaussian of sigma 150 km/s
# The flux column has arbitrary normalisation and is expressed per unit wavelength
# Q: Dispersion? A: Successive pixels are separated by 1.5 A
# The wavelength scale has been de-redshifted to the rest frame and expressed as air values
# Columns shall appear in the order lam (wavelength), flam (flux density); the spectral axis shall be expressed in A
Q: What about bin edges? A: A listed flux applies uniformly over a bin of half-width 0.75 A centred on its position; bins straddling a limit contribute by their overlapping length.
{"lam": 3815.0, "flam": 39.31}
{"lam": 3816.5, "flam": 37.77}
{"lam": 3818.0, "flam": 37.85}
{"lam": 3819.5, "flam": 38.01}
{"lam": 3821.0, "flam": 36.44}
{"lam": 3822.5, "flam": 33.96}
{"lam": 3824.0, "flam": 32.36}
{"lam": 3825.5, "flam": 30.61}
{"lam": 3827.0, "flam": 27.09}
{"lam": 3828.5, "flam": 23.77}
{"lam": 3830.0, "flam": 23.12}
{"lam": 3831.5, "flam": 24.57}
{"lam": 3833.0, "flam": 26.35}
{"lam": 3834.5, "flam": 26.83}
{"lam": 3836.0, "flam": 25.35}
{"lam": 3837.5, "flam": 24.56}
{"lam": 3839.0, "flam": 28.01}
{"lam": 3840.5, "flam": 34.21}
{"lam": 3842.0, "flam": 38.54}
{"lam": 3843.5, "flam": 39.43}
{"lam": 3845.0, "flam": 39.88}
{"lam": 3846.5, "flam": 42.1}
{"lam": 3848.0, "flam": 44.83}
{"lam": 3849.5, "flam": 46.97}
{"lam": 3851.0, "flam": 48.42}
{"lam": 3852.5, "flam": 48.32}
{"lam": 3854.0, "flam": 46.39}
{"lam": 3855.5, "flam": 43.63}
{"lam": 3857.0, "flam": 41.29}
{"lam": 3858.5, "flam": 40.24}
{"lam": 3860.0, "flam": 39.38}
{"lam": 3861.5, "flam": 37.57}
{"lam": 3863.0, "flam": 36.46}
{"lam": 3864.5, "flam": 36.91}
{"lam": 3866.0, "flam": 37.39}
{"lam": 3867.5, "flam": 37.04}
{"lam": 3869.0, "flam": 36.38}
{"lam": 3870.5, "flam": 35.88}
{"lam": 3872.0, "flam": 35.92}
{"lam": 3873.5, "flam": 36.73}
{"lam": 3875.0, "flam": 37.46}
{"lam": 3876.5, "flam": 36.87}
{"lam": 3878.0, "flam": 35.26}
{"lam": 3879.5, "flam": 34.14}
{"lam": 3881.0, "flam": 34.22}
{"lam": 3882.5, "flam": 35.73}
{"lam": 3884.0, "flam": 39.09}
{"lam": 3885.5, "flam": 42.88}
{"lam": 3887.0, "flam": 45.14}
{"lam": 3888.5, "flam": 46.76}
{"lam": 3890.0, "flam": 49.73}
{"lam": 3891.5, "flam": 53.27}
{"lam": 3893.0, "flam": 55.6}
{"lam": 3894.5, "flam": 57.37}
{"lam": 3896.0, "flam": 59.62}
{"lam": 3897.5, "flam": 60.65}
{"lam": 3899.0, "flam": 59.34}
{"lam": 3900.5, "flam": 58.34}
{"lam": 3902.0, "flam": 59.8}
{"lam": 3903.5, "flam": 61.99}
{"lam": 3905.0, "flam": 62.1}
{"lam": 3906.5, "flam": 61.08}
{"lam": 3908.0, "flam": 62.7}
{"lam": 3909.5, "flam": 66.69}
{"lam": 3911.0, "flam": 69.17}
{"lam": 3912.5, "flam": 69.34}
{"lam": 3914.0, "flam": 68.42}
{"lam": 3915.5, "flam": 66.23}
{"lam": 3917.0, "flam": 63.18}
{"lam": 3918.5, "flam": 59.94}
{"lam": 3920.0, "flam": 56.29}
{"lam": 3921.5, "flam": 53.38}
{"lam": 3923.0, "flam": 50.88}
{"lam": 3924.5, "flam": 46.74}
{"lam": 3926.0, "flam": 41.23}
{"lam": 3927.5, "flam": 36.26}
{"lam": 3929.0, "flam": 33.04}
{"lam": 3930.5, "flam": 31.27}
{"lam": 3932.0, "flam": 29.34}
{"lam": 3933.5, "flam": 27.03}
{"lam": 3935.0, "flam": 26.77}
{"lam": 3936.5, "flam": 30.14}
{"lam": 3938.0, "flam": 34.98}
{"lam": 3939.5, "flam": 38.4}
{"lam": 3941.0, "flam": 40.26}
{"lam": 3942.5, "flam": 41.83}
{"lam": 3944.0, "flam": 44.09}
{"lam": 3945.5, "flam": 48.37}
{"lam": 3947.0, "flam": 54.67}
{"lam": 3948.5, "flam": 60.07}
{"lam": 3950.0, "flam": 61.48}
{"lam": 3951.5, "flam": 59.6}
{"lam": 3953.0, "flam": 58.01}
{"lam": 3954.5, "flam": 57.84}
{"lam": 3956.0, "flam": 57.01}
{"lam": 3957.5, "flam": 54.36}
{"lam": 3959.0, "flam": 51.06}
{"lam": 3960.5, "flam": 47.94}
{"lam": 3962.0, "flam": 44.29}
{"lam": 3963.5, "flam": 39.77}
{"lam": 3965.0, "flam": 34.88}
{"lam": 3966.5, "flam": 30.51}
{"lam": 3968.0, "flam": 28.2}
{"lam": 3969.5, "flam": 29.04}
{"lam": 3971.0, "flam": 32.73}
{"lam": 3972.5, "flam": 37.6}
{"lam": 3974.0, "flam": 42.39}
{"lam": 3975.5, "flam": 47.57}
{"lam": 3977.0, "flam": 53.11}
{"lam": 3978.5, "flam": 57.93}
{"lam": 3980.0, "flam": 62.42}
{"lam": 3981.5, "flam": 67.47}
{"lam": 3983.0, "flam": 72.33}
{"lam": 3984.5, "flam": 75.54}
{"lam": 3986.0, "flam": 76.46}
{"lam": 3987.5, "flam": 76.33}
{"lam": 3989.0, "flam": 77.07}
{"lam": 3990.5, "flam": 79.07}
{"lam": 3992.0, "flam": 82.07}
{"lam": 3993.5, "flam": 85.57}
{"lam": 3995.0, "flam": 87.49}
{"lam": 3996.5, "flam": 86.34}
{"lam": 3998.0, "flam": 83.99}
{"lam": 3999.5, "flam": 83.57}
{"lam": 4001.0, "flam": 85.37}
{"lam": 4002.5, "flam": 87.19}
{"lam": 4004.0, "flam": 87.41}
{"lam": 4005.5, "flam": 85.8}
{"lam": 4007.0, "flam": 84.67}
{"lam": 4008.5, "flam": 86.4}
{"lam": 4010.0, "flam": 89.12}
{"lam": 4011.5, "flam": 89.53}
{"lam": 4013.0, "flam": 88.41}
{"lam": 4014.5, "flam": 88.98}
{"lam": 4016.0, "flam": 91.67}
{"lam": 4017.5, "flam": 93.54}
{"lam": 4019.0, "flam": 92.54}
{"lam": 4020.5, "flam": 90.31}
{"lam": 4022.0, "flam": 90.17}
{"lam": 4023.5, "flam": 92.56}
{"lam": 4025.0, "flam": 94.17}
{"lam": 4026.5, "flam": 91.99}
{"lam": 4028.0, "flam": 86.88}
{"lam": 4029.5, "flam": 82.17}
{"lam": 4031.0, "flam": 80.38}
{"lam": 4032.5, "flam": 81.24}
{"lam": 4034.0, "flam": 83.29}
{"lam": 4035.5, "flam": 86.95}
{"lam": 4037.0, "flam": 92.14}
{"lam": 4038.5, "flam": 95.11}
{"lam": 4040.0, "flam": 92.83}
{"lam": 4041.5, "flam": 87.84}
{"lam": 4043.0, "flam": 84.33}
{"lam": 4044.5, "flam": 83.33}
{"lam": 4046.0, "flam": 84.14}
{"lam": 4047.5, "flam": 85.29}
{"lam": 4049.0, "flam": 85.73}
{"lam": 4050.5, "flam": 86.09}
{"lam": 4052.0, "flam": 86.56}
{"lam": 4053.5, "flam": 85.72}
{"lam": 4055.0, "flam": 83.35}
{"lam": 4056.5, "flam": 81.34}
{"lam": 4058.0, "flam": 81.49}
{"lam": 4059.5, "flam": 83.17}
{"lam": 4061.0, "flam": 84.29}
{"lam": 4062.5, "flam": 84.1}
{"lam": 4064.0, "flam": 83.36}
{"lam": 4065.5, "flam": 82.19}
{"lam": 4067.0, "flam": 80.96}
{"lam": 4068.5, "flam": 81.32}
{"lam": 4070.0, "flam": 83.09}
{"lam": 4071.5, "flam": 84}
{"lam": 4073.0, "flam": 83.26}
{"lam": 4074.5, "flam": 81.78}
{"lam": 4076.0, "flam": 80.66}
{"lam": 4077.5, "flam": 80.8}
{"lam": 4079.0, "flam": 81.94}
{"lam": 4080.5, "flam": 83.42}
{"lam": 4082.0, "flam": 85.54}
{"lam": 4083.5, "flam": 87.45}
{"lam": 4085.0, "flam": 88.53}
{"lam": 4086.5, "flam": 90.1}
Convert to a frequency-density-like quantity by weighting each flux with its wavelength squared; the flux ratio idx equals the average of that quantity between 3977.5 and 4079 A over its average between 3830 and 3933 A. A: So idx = 2.01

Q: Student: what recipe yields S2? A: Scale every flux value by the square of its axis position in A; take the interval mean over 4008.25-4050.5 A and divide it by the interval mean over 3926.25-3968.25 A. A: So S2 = 2.13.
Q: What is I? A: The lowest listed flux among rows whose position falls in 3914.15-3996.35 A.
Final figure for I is 26.77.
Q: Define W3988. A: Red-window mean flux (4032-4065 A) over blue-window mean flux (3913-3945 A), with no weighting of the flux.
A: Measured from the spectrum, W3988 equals 1.94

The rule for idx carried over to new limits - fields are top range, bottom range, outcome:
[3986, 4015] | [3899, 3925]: 1.45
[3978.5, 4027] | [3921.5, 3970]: 2.01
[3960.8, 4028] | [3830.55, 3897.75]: 1.94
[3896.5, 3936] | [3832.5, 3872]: 1.45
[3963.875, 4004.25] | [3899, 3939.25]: 1.31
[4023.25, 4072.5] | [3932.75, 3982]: 1.97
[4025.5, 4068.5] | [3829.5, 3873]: 2.55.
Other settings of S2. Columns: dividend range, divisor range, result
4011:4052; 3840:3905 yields 2.16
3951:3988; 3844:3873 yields 1.34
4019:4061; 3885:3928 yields 1.63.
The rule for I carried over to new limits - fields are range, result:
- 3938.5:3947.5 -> 38.4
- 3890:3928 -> 36.26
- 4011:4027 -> 88.41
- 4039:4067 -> 80.96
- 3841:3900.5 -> 34.14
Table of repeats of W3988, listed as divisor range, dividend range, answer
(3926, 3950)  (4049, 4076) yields 2.12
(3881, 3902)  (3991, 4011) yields 1.69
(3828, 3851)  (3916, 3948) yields 1.28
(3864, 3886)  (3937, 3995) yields 1.47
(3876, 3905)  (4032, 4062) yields 1.74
